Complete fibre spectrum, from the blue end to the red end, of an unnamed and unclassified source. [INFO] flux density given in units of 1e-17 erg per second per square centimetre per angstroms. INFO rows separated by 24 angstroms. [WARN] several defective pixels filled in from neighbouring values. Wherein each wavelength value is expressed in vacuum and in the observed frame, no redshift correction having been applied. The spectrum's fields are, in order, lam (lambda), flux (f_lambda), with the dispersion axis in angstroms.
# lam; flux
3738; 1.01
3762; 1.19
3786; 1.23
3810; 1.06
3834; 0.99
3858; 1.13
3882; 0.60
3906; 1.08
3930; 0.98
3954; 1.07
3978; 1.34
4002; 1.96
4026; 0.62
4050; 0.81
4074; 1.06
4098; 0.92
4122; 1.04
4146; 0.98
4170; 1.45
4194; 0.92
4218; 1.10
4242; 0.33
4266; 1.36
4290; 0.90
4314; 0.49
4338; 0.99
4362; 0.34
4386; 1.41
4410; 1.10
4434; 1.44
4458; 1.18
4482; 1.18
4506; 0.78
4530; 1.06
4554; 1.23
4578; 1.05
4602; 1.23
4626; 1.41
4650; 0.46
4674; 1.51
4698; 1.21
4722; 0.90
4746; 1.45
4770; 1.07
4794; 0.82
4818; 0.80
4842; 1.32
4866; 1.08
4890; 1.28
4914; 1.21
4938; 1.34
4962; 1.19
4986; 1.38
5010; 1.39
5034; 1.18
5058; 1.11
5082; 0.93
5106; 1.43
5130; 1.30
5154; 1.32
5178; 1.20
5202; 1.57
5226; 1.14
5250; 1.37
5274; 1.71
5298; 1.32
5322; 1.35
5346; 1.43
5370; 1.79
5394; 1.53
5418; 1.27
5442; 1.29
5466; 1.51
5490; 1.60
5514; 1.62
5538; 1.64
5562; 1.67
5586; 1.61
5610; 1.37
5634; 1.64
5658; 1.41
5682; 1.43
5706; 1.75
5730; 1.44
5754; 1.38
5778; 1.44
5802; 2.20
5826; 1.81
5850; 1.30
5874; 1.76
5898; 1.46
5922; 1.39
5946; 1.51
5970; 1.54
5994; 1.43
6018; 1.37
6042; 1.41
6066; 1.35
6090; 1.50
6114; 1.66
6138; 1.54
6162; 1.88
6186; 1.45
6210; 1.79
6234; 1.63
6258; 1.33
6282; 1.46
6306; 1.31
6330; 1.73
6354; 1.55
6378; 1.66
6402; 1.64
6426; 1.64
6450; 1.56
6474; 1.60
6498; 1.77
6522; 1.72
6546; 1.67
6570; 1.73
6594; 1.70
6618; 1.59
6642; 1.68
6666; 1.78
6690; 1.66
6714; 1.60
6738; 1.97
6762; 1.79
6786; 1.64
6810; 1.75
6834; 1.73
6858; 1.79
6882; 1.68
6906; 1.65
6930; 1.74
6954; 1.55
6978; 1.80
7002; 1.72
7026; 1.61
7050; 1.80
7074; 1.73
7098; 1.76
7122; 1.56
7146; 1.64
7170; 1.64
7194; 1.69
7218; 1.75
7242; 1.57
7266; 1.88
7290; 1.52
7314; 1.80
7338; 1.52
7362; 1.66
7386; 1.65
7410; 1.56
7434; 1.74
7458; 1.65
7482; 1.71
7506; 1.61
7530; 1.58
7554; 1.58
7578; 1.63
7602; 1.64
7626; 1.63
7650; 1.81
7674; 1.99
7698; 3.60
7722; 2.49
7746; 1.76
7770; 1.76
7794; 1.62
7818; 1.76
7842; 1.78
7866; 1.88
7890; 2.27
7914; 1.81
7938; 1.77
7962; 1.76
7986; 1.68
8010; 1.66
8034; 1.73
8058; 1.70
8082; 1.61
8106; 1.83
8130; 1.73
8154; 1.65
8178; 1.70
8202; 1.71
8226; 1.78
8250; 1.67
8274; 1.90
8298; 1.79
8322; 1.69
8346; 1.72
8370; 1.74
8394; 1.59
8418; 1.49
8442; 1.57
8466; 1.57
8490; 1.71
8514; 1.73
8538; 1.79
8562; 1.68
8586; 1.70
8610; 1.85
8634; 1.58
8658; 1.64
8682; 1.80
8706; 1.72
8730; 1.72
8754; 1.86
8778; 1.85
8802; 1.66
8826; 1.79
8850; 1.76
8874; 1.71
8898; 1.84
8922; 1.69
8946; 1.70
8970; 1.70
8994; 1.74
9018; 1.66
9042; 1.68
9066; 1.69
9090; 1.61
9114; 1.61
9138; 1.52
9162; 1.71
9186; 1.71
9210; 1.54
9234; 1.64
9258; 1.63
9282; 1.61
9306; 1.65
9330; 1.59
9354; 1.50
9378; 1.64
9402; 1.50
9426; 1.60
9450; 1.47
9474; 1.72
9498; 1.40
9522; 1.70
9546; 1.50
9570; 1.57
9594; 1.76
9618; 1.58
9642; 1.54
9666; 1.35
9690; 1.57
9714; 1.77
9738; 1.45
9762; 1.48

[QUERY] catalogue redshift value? 0.173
